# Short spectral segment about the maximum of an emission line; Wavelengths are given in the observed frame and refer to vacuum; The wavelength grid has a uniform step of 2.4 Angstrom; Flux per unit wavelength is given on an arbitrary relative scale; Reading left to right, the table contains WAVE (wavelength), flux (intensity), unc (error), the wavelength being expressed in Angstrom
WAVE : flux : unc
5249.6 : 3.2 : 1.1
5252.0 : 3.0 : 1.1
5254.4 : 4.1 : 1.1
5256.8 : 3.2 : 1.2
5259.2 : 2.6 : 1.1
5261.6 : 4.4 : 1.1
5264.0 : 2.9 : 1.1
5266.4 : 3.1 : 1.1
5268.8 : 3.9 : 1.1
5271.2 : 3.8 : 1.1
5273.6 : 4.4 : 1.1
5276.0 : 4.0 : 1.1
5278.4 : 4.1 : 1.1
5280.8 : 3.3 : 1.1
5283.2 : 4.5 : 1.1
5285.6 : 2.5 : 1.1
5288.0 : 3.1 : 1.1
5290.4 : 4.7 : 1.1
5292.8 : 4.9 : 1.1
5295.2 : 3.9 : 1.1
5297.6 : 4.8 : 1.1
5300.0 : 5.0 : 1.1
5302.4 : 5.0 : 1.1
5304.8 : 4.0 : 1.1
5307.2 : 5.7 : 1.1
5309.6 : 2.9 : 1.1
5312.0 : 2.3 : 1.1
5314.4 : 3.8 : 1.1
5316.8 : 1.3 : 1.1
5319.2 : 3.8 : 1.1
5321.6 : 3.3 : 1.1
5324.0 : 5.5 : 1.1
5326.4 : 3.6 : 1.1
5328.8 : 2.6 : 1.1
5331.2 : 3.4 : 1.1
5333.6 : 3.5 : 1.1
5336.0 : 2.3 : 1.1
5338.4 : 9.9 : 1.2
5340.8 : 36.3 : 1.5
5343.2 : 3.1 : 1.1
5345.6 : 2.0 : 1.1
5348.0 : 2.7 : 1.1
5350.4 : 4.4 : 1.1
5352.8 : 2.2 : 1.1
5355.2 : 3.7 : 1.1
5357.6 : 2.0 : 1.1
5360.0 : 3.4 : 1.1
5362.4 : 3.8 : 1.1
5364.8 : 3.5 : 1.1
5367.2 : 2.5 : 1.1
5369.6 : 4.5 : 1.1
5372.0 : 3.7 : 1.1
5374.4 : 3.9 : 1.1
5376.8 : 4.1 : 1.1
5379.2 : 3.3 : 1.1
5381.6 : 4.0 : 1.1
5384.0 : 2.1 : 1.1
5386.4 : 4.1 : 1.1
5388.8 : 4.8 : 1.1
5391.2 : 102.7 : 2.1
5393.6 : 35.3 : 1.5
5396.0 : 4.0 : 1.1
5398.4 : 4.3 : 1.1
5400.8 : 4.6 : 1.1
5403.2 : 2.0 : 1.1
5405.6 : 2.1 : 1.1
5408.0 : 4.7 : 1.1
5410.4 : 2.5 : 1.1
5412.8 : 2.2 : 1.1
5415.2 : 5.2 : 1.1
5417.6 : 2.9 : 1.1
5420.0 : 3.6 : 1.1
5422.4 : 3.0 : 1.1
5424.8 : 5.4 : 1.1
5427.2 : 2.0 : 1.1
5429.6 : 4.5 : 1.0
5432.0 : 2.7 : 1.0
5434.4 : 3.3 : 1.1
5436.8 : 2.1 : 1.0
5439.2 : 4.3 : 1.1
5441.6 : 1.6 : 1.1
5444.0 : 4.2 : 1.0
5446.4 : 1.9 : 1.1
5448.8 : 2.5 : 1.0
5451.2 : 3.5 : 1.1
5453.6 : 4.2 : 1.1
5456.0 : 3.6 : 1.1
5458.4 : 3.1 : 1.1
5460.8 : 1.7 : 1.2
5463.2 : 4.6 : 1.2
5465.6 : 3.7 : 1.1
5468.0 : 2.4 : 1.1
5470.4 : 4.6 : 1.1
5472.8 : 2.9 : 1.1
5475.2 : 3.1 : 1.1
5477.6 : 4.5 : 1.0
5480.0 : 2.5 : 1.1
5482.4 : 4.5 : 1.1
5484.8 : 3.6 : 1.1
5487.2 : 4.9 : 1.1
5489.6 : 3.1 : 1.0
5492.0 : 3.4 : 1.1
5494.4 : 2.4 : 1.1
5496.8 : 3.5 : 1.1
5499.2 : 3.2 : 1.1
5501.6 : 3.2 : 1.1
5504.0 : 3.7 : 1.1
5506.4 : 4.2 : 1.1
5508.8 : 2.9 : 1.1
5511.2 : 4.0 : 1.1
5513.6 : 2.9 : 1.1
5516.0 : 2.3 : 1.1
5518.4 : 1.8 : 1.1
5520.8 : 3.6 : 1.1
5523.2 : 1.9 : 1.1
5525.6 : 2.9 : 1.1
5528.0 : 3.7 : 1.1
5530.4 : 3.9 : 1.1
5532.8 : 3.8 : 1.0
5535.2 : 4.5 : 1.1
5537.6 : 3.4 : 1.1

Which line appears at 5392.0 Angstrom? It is [O III] 5007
